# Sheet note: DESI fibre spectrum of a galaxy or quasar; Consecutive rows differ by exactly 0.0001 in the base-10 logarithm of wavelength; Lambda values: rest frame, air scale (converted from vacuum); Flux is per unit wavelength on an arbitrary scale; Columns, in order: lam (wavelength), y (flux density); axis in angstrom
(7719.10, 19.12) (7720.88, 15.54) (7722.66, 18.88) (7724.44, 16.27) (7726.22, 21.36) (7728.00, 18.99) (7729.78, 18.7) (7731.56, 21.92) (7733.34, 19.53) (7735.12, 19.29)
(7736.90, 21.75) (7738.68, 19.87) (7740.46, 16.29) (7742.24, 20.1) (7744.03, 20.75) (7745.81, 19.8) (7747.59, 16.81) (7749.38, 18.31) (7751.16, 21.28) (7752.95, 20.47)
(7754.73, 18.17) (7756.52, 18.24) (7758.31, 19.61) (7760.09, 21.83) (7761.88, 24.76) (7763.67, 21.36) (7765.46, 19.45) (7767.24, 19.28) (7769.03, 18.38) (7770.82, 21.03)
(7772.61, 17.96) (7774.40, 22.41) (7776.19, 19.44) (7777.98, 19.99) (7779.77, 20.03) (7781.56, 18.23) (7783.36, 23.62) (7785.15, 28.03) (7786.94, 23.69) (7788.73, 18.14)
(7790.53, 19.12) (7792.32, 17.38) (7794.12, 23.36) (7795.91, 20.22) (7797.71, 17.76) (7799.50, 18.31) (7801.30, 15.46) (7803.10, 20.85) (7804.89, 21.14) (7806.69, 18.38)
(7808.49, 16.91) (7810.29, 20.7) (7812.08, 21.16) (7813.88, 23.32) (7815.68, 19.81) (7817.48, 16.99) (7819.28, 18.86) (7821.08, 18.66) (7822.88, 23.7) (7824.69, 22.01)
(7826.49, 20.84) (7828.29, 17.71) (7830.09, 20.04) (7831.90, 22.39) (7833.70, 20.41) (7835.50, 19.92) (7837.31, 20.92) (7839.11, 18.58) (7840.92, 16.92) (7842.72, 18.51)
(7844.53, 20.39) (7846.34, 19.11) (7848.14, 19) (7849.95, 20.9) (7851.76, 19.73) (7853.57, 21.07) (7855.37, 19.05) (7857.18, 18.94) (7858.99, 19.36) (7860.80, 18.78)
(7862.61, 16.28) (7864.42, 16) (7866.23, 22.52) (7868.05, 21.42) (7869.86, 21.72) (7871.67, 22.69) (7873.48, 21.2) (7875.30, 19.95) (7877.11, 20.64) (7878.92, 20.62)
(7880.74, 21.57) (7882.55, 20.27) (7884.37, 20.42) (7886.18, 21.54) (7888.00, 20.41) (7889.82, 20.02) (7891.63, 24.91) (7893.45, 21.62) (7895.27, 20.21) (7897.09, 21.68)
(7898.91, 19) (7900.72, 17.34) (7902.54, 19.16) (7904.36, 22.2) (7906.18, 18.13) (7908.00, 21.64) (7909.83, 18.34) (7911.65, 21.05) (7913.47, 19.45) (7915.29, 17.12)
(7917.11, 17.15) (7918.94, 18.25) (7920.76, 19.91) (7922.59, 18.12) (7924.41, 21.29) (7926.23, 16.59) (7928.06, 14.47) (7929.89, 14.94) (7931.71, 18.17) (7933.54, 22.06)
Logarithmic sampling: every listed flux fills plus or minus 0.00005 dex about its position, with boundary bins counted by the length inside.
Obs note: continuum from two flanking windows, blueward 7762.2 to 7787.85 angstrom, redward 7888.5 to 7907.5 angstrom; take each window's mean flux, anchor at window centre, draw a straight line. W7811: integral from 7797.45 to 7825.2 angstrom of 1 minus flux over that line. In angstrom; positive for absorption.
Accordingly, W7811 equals 1.6 angstrom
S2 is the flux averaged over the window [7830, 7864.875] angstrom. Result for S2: 19.3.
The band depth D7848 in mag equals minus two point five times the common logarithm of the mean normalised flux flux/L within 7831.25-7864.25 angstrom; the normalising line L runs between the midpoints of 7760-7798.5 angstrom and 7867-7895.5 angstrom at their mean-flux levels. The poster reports 0.090 mag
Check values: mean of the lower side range 20.7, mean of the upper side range 21.2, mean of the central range 19.4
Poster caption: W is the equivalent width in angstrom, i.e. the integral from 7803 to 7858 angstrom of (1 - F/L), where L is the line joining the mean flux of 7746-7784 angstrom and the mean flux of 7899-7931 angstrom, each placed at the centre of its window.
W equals -1.5 angstrom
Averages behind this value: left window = 20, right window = 18.6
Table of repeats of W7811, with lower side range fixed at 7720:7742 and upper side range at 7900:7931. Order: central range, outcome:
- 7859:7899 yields -4.24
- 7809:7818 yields -0.74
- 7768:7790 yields -2.26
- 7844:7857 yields -0.76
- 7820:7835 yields -1.50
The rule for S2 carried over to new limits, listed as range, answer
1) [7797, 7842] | 19.7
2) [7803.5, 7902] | 20.1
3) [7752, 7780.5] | 20.2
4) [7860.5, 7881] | 20.3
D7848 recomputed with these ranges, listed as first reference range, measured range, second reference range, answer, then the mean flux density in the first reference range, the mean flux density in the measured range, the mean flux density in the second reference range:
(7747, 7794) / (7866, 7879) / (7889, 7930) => -0.09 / 20.3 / 21.3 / 19.3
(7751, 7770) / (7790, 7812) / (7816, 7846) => 0.04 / 20.2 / 19.2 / 19.8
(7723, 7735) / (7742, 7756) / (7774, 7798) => 0.03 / 19.4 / 19.4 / 20.9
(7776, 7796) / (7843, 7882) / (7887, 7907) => 0.03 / 21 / 20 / 20.4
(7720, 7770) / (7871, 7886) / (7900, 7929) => -0.11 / 19.5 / 20.9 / 18.8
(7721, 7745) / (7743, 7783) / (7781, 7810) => -0.01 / 19.4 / 19.9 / 20.1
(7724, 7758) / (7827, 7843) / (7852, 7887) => 0.02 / 19.4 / 19.6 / 20.2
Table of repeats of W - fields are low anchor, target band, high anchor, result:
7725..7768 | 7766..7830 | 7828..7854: -0.90 angstrom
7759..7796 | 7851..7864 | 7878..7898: 1.35 angstrom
